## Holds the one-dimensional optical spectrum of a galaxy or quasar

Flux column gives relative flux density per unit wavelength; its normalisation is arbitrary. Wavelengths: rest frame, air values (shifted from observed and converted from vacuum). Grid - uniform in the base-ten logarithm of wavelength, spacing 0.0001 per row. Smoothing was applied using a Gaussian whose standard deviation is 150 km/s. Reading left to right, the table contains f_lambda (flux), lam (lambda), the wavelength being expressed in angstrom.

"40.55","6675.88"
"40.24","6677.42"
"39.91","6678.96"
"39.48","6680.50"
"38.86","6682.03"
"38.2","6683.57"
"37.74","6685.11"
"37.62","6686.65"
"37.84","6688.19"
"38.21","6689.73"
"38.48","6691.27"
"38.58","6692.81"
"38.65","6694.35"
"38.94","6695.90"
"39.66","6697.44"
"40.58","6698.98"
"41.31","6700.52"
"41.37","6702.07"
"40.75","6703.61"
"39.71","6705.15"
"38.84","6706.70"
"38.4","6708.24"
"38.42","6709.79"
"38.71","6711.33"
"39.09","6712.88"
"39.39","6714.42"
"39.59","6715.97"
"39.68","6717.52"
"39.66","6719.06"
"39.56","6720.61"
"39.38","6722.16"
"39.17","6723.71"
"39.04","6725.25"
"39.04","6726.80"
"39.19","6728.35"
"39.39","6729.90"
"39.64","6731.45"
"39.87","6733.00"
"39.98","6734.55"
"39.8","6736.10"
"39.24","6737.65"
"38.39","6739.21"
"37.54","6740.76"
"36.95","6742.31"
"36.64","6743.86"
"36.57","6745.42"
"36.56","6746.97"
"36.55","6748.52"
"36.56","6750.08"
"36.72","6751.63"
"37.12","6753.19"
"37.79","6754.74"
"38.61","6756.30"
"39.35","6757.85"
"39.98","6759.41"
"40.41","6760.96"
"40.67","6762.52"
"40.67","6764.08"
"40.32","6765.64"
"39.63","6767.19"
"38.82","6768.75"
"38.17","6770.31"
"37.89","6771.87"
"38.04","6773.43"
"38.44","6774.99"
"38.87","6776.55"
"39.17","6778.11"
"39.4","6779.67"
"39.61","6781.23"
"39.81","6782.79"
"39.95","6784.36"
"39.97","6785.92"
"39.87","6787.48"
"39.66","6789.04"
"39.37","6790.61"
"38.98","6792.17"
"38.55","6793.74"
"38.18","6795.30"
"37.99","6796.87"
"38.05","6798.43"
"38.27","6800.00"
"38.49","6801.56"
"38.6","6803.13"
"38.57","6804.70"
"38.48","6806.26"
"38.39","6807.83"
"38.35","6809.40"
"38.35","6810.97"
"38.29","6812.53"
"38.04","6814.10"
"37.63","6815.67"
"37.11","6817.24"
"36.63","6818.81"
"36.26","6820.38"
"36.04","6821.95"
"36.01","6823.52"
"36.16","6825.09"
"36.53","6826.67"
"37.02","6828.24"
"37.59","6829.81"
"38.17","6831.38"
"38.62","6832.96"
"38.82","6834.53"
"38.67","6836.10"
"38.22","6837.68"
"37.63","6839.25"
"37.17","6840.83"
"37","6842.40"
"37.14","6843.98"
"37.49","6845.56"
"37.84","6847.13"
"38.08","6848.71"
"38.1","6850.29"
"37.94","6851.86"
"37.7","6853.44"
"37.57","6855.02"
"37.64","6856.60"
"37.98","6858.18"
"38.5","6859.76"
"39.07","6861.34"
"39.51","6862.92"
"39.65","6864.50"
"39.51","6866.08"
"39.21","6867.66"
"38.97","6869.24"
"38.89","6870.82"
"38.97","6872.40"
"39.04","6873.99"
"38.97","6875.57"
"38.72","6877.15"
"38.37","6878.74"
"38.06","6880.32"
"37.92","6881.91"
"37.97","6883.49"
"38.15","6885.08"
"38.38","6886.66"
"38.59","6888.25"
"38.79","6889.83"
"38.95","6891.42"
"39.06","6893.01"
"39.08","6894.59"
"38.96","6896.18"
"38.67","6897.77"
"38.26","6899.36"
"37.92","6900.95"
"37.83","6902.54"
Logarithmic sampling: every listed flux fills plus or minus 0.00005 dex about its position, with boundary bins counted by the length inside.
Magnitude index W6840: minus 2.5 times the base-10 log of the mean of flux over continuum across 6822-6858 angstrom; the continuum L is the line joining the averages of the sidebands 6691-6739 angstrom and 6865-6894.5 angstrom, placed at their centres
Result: 0.04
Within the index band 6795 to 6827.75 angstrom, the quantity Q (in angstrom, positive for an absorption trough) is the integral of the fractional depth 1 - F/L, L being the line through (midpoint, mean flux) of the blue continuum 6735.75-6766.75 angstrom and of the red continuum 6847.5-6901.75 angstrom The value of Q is 0.69 angstrom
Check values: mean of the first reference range 38.3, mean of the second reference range 38.6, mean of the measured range 37.6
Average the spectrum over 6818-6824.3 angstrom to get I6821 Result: 36.2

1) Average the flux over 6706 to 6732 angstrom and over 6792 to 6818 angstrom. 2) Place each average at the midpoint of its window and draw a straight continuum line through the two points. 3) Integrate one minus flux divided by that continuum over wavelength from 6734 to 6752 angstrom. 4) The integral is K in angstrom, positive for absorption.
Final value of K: 0.6 angstrom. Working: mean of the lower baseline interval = 39.2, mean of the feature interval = 37.6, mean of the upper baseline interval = 38.2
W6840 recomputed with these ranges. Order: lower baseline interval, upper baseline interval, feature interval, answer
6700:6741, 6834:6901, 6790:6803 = 0.01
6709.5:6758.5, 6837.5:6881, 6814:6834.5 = 0.04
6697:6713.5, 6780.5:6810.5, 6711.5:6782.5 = 0.01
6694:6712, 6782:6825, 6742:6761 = 0.04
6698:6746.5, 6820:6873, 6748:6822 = 0.00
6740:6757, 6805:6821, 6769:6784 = -0.04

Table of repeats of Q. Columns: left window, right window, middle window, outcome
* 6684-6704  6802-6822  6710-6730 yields -0.2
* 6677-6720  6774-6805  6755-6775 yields -0.1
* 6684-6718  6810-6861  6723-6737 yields -0.2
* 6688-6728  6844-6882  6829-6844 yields 0.3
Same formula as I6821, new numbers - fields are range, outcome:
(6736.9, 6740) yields 38.7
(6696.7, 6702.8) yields 40.7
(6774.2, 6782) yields 39.1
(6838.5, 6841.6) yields 37.3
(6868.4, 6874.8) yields 39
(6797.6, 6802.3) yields 38.3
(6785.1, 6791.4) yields 39.8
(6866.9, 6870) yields 39.1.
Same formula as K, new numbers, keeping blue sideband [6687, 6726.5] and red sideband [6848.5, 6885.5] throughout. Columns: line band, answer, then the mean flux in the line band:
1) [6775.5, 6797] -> -0.2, 39.3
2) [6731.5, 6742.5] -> 0.0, 39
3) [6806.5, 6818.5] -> 0.2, 38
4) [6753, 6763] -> 0.0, 39.2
